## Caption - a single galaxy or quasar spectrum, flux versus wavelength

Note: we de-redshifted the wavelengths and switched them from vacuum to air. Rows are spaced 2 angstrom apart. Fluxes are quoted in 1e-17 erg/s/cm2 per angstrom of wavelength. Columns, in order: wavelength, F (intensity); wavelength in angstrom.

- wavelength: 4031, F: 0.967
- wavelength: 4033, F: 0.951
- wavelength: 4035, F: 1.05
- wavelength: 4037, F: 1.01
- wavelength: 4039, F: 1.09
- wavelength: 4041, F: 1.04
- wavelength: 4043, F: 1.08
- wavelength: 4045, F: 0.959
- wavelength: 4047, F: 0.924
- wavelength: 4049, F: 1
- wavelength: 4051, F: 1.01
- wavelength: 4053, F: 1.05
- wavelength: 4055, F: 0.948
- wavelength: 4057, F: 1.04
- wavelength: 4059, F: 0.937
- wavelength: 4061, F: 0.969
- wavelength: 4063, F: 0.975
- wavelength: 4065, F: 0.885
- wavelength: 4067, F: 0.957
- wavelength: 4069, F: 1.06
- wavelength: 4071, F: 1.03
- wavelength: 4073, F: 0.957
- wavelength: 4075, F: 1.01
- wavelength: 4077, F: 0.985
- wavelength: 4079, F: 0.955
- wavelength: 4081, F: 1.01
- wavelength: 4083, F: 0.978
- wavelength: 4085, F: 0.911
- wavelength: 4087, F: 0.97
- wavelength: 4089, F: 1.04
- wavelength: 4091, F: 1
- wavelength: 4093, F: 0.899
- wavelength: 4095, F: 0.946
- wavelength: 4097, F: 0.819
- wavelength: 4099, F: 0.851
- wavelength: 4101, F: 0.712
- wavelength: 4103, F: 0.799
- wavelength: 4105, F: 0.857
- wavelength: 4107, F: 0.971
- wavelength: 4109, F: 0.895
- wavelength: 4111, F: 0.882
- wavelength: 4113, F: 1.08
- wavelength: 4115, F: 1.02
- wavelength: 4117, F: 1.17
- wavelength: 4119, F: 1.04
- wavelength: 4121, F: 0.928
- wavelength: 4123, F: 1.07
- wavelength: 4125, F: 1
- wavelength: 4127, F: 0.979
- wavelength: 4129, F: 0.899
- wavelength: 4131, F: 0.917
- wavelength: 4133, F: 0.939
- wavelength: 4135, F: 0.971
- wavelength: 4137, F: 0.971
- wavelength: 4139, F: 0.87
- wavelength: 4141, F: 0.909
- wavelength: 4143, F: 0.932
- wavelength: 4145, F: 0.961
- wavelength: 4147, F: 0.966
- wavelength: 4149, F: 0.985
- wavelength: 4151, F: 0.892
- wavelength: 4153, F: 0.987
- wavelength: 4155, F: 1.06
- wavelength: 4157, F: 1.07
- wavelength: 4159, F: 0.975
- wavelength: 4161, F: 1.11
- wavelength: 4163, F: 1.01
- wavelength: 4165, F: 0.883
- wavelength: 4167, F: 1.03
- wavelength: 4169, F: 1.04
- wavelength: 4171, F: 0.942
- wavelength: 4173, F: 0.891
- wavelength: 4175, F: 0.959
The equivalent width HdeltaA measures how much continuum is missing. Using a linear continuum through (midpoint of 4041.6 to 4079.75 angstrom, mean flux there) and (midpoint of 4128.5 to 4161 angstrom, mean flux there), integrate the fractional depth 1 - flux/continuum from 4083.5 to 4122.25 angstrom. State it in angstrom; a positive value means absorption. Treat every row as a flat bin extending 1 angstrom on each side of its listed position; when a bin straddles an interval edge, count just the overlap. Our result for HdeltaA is 1.5 angstrom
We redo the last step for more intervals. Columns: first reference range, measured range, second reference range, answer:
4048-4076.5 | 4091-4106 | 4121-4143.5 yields 1.82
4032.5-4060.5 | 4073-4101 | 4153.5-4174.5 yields 1.70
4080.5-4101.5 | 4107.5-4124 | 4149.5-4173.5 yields -1.06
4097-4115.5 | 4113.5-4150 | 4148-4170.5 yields -1.28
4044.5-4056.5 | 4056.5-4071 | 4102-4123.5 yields 0.09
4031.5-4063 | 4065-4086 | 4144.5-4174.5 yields 0.38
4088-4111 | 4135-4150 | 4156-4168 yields 0.47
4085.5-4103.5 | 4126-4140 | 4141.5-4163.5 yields 0.37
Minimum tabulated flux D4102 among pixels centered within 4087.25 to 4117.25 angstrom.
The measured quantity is 0.712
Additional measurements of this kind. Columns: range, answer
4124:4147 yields 0.87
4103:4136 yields 0.799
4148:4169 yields 0.883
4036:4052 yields 0.924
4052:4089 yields 0.885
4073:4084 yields 0.955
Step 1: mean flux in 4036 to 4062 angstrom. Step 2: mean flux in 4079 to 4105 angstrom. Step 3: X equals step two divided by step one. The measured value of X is 0.91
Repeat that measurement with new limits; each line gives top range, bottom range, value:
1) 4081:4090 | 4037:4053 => 0.96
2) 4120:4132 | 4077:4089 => 0.99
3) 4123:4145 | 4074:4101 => 1.00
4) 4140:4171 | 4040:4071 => 1.00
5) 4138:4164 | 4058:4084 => 1.00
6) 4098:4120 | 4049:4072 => 0.95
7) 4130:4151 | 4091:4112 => 1.08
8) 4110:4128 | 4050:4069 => 1.04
